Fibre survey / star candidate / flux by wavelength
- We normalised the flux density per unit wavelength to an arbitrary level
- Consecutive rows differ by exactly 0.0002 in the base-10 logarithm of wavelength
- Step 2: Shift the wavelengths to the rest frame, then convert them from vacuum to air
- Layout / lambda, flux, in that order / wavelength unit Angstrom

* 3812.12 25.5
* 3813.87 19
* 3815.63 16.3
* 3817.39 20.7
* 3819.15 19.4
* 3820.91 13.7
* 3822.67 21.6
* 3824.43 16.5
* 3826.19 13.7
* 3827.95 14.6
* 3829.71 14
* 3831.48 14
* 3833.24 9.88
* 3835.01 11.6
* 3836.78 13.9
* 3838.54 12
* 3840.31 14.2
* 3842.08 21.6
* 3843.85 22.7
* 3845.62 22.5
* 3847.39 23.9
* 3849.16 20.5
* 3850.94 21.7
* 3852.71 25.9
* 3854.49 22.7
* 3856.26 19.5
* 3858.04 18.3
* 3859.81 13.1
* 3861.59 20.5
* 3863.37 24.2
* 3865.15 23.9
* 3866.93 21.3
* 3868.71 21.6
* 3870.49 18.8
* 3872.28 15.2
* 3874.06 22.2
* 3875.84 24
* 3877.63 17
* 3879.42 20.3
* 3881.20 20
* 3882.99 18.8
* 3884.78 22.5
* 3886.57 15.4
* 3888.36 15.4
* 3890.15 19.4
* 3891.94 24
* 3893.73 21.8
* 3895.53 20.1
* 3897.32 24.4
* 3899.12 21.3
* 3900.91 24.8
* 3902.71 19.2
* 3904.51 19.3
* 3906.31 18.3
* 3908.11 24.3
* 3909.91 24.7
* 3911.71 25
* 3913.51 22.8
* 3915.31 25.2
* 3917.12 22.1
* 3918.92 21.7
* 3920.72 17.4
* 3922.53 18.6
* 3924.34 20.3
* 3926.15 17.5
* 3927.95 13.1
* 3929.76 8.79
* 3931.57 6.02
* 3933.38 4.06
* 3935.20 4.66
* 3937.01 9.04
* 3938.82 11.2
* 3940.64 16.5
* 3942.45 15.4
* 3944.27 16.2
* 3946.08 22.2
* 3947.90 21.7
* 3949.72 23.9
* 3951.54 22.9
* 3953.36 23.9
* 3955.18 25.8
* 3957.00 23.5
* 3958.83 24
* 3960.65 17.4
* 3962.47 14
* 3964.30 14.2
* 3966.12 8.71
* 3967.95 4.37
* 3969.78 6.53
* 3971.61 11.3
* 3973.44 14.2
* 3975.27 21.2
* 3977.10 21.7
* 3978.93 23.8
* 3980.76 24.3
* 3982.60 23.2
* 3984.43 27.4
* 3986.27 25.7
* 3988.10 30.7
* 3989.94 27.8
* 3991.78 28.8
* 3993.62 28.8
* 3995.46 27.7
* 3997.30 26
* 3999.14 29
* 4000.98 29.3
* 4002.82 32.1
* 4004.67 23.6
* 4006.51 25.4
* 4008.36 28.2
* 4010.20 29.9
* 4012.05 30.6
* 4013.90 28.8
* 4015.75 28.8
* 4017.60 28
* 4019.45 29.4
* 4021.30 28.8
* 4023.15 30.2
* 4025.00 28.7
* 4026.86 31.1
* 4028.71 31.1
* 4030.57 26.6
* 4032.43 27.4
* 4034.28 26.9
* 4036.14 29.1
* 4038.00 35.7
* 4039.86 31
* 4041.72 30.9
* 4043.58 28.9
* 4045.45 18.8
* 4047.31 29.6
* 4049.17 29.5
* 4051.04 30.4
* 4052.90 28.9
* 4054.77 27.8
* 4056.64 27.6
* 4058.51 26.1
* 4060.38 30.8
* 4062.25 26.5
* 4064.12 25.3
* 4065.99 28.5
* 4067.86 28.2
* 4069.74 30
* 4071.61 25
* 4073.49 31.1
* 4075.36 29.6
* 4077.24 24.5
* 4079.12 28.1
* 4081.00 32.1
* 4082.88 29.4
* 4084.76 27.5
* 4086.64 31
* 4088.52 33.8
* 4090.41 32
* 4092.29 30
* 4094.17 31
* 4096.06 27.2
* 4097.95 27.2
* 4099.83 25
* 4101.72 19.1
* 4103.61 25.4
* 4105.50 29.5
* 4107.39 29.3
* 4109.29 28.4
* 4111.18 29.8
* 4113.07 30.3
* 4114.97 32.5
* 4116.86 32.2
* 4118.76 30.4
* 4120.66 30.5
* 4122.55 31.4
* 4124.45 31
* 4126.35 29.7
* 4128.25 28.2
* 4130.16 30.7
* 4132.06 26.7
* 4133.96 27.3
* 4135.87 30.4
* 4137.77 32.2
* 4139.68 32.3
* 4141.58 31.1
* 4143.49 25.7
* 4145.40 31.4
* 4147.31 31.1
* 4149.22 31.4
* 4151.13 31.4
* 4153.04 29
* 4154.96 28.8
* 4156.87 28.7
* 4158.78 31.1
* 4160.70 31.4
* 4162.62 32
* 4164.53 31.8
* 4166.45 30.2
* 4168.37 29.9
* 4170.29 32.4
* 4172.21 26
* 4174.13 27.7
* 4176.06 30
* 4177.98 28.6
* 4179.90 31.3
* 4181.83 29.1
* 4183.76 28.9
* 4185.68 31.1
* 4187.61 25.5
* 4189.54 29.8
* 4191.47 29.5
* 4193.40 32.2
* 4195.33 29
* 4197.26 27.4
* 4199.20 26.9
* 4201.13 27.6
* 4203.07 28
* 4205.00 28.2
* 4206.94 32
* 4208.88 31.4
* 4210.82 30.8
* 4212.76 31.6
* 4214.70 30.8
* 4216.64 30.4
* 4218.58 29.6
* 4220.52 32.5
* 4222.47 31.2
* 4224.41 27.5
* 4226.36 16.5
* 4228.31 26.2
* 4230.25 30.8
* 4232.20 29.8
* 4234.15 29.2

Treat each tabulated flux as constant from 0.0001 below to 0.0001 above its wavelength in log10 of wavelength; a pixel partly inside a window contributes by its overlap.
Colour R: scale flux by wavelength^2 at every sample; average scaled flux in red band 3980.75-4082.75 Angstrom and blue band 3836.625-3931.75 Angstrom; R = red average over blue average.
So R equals 1.53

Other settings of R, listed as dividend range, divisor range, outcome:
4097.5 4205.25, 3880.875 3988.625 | 1.75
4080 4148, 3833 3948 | 1.76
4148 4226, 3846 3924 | 1.65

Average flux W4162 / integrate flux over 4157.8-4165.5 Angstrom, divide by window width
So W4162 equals 31.6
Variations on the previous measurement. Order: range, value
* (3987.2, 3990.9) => 29.2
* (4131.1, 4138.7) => 29.2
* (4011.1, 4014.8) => 29.7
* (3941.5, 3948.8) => 18.9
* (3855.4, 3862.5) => 17.9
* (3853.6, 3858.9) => 20.2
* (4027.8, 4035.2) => 28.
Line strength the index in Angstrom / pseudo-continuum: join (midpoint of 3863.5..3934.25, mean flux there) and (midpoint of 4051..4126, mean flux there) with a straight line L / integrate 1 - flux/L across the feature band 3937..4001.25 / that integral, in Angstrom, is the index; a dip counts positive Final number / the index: 6.69 Angstrom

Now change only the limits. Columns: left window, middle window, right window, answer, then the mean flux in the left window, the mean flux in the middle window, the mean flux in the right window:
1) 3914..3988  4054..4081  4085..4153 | -2.1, 17.5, 27.9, 29.6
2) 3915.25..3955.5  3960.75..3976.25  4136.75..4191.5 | 5.3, 16.6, 12.1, 30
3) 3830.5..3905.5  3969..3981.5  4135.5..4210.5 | 3.0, 19.6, 17.6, 29.8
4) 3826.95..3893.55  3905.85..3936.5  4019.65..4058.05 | 6.9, 19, 17.2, 28.9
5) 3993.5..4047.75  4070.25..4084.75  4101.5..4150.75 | 0.4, 28.7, 28.5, 29.7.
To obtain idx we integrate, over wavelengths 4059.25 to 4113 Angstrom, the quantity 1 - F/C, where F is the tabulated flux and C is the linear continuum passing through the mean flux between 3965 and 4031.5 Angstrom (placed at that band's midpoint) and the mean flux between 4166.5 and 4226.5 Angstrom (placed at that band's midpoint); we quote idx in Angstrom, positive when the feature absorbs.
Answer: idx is -3.0 Angstrom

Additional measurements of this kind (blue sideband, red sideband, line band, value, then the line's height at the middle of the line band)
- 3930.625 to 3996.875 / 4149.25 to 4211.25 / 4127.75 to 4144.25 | -1.2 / 27.4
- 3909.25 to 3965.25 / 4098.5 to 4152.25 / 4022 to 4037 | -3.4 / 23.5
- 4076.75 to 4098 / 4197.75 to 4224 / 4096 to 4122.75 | 1.1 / 29.7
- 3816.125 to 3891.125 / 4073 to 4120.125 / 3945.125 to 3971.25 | 5.8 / 23.1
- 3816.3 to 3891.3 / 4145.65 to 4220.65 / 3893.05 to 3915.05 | -2.0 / 20.4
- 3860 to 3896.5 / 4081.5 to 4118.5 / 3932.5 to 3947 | 6.6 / 22.6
